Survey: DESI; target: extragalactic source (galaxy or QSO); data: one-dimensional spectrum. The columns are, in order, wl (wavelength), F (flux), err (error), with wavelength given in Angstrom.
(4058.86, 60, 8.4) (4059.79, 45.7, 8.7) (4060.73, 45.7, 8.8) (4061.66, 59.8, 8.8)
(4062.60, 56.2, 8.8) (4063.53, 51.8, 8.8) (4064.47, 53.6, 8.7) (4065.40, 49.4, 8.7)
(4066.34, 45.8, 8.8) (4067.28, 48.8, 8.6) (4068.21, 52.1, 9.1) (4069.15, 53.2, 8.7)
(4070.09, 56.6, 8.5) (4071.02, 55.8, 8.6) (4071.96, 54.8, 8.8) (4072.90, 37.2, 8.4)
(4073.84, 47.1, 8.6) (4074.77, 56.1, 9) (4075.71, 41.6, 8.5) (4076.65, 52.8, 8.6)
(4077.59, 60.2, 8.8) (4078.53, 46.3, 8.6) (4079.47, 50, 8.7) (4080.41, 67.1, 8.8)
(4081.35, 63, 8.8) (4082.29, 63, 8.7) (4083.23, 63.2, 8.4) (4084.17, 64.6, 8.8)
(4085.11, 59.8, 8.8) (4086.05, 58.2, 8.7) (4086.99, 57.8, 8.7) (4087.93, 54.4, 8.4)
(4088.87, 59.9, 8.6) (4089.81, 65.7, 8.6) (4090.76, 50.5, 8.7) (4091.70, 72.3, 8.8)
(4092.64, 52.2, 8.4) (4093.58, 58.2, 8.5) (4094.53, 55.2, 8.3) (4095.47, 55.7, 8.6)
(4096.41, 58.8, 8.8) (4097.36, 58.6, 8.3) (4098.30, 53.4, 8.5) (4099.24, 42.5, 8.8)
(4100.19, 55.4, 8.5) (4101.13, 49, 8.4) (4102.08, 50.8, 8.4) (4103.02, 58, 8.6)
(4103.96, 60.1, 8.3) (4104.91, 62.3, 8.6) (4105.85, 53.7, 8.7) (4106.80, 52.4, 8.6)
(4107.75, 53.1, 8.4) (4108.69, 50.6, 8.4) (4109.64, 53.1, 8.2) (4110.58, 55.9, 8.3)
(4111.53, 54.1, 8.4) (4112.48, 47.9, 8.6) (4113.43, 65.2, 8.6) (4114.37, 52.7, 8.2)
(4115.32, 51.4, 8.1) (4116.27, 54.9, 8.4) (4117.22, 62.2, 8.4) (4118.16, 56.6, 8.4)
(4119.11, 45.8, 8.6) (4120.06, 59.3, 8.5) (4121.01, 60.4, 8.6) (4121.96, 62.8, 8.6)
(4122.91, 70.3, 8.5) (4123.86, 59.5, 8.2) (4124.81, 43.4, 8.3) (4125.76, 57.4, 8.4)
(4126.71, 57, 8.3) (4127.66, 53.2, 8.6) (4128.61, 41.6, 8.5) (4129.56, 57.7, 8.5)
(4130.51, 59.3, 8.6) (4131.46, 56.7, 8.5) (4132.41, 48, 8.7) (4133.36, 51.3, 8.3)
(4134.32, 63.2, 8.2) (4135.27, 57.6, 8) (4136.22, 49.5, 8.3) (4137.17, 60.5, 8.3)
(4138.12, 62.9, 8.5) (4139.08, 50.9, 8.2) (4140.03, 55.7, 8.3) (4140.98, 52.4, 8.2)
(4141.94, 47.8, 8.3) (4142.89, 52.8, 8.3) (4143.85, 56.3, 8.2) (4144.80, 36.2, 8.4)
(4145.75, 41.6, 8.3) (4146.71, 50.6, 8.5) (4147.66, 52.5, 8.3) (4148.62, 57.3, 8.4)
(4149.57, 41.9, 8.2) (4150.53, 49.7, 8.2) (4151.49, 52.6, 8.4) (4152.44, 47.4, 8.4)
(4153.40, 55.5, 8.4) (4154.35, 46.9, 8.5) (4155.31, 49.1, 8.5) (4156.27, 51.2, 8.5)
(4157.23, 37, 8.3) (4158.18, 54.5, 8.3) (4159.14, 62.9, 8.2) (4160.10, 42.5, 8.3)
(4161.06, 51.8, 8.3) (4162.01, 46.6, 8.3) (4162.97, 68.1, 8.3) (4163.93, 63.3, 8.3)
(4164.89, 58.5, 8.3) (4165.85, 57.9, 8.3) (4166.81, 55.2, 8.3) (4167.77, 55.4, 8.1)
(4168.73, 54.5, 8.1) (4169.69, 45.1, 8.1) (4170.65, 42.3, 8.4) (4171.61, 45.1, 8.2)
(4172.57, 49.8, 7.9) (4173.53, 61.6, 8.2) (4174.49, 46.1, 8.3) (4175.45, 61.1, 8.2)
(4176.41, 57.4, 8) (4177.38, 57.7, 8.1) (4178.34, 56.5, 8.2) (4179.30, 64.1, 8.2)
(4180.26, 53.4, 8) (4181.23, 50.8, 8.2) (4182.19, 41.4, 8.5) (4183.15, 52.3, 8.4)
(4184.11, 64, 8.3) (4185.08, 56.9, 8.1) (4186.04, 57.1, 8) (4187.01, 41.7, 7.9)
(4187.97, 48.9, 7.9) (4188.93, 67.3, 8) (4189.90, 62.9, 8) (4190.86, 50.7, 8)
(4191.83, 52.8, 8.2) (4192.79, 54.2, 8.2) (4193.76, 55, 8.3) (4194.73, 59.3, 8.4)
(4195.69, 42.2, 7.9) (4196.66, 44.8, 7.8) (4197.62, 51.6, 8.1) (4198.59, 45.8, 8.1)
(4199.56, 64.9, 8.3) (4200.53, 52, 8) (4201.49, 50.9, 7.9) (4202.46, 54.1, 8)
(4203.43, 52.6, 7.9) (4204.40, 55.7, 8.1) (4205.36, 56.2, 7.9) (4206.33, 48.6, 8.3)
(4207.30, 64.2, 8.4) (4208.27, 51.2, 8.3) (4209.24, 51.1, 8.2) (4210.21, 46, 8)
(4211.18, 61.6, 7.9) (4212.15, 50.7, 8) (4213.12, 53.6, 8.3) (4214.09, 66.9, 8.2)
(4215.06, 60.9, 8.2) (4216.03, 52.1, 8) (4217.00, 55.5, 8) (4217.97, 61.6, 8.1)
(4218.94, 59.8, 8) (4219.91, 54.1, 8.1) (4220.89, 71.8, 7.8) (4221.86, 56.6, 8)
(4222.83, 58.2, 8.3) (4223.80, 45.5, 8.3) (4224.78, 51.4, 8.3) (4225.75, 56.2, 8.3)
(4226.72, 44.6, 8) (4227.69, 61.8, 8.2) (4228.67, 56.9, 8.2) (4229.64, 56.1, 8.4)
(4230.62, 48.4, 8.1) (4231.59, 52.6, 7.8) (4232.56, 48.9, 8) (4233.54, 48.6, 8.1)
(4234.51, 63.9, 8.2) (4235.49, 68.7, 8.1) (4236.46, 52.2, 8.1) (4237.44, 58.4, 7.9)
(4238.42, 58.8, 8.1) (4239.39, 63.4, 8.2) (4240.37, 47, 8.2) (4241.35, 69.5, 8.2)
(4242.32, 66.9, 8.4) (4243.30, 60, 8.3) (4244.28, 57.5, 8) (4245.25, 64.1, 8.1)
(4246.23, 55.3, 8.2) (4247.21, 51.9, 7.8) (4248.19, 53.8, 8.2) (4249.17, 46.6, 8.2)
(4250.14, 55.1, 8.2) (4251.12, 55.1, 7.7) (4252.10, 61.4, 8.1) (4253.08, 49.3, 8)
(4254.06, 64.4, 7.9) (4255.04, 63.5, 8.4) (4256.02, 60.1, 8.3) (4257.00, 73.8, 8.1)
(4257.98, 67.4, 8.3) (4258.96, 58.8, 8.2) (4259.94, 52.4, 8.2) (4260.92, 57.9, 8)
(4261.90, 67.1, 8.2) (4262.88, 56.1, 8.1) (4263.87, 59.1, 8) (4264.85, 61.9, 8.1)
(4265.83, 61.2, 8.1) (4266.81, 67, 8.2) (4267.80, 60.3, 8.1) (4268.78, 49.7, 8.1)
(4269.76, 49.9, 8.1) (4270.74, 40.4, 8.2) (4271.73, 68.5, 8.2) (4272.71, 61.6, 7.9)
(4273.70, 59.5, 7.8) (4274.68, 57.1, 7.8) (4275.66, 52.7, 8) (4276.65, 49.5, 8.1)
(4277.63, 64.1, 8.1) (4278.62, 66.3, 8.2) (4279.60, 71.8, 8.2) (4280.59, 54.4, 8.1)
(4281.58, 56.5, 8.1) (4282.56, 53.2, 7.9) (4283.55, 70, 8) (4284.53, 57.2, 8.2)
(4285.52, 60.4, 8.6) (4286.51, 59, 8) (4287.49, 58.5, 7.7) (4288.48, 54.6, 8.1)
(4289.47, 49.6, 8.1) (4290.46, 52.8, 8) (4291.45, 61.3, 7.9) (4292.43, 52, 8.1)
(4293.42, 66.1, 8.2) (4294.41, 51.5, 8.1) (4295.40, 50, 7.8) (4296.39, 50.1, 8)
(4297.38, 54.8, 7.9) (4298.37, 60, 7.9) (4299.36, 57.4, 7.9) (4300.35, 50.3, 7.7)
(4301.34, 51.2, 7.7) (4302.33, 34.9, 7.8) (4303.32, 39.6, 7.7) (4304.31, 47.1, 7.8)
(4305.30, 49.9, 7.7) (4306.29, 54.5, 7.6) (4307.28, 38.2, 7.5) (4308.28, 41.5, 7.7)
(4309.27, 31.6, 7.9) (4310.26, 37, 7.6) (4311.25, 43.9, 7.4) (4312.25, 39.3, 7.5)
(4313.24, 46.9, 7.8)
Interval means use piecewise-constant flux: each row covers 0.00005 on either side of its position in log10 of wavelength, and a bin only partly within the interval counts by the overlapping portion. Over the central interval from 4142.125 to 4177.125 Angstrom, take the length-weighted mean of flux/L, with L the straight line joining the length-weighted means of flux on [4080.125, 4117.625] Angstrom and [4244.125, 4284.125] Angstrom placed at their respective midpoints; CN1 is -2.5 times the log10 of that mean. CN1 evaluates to 0.12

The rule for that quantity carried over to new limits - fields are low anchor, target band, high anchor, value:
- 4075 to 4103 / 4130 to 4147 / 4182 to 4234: 0.053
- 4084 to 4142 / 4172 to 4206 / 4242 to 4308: 0.041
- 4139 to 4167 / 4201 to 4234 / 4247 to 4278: 0.010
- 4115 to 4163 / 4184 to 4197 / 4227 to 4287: 0.029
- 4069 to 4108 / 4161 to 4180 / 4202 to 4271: 0.029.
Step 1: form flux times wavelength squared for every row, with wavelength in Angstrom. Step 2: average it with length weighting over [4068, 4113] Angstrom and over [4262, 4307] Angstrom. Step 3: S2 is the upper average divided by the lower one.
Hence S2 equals 1.11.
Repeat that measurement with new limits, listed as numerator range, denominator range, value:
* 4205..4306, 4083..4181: 1.10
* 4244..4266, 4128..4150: 1.19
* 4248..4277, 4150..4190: 1.14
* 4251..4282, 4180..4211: 1.15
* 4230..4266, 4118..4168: 1.15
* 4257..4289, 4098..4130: 1.16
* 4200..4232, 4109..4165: 1.07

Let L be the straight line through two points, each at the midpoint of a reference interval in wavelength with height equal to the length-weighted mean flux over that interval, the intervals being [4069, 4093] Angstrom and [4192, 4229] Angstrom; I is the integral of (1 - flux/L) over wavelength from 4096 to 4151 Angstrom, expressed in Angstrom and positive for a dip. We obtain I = 1.7 Angstrom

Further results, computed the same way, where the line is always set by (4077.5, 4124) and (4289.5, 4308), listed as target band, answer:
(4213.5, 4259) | -4.20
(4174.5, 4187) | -0.14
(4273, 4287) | -2.13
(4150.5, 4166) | 0.71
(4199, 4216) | -0.47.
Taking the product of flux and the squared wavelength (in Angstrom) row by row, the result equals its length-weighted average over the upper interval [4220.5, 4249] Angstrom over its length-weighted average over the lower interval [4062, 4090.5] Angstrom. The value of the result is 1.1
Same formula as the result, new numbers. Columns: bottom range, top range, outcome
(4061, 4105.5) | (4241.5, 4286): 1.16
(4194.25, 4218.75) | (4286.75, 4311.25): 0.96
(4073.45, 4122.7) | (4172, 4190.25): 1.02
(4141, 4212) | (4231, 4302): 1.14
